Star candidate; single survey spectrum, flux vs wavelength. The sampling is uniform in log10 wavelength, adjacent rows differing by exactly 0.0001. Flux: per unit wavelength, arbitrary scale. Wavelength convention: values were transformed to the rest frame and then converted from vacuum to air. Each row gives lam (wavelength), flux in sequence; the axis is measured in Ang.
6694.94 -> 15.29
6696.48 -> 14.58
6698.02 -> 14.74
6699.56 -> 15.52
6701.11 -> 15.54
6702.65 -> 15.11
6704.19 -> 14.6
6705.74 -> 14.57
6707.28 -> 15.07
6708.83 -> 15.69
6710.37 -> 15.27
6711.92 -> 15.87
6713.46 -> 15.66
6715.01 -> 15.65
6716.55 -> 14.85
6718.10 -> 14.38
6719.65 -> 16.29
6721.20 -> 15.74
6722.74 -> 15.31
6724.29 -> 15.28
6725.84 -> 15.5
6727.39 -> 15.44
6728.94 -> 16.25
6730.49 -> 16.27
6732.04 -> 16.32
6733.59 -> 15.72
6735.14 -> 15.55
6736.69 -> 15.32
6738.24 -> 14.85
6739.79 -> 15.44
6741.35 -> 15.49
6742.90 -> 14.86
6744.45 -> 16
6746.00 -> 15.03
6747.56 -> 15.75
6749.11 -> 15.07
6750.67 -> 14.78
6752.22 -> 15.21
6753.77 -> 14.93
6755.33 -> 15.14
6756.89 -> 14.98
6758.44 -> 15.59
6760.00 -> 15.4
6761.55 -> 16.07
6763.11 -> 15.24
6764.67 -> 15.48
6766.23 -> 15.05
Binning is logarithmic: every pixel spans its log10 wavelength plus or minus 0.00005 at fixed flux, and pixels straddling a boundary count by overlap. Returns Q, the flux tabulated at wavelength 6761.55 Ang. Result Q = 16.07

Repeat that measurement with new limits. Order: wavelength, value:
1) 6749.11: 15.07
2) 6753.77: 14.93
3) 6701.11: 15.54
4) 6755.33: 15.14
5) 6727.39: 15.44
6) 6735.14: 15.55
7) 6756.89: 14.98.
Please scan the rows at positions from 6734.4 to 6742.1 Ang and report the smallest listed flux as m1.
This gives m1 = 14.85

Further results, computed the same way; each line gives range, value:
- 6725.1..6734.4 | 15.44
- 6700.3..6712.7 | 14.57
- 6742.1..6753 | 14.78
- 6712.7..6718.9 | 14.38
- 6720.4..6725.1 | 15.28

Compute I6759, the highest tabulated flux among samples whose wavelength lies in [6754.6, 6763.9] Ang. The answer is 16.07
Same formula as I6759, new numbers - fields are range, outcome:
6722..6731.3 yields 16.27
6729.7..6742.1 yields 16.32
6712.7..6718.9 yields 15.66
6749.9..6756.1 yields 15.21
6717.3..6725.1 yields 16.29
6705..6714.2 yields 15.87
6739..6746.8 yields 16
